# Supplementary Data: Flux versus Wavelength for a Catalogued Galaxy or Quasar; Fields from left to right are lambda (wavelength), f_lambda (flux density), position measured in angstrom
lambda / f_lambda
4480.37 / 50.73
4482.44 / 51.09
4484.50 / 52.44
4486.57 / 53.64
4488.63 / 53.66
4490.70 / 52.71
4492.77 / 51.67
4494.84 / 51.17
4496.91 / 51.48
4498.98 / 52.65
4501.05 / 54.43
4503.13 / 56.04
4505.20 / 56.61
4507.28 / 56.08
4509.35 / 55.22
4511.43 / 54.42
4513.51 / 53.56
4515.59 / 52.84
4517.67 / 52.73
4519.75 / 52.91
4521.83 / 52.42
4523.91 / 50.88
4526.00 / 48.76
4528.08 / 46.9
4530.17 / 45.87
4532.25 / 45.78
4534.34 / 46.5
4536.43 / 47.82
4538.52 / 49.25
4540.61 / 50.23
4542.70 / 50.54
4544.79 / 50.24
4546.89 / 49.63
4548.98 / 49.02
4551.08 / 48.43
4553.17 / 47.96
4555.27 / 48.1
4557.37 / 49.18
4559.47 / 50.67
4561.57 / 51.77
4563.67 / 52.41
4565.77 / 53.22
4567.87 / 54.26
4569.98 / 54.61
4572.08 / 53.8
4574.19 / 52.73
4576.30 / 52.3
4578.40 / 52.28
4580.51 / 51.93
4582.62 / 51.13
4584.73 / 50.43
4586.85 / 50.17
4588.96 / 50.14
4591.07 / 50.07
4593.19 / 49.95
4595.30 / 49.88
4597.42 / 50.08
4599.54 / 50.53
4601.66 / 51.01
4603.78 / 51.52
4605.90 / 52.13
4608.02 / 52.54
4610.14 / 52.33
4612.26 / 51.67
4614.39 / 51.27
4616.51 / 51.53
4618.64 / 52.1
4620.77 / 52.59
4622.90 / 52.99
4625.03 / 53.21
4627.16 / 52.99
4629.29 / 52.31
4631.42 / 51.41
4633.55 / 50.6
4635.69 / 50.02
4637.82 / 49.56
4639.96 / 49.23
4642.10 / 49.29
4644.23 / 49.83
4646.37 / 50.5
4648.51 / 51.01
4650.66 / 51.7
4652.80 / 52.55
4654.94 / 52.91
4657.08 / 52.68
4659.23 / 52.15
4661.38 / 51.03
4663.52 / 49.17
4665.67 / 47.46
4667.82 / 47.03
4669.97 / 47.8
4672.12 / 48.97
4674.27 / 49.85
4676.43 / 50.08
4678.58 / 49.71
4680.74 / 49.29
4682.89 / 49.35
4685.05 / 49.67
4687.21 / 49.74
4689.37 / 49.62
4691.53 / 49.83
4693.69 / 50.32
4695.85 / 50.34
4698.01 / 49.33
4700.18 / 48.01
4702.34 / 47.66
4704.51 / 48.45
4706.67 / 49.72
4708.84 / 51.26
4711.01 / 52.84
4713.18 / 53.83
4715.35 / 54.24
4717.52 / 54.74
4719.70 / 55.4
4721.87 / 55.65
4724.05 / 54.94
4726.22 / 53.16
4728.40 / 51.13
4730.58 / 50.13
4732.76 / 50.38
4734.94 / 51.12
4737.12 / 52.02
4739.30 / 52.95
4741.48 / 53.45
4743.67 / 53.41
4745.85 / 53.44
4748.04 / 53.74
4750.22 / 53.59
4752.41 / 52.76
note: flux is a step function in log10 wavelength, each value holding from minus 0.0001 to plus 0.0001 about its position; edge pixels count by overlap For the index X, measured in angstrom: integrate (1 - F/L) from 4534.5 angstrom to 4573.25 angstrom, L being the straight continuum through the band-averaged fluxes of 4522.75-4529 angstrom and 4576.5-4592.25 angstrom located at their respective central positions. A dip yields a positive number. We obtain -0.5 angstrom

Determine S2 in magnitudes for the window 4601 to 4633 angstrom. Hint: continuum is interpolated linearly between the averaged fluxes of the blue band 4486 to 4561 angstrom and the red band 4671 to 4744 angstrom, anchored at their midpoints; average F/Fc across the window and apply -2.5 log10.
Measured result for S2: -0.021 mag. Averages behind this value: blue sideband 51.1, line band 52.1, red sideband 51.2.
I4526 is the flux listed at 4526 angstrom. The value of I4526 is 48.76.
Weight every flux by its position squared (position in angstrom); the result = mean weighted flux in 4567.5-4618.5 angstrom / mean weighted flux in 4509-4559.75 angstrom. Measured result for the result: 1.1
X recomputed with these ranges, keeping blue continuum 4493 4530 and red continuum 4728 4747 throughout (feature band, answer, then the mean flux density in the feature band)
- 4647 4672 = 0.9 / 50.4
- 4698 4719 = 0.4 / 51.2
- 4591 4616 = 0.6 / 51.1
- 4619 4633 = 0.0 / 52.5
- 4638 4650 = 0.5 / 50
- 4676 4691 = 0.7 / 49.6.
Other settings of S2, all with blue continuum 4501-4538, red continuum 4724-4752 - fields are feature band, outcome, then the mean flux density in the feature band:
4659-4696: 0.060 mag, 49.4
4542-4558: 0.055 mag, 49.1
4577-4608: 0.021 mag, 50.9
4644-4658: 0.009 mag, 51.7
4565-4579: -0.033 mag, 53.4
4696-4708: 0.075 mag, 48.8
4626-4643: 0.028 mag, 50.7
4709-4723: -0.037 mag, 54.2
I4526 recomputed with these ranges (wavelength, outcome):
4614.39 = 51.27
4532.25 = 45.78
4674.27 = 49.85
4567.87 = 54.26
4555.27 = 48.1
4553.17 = 47.96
